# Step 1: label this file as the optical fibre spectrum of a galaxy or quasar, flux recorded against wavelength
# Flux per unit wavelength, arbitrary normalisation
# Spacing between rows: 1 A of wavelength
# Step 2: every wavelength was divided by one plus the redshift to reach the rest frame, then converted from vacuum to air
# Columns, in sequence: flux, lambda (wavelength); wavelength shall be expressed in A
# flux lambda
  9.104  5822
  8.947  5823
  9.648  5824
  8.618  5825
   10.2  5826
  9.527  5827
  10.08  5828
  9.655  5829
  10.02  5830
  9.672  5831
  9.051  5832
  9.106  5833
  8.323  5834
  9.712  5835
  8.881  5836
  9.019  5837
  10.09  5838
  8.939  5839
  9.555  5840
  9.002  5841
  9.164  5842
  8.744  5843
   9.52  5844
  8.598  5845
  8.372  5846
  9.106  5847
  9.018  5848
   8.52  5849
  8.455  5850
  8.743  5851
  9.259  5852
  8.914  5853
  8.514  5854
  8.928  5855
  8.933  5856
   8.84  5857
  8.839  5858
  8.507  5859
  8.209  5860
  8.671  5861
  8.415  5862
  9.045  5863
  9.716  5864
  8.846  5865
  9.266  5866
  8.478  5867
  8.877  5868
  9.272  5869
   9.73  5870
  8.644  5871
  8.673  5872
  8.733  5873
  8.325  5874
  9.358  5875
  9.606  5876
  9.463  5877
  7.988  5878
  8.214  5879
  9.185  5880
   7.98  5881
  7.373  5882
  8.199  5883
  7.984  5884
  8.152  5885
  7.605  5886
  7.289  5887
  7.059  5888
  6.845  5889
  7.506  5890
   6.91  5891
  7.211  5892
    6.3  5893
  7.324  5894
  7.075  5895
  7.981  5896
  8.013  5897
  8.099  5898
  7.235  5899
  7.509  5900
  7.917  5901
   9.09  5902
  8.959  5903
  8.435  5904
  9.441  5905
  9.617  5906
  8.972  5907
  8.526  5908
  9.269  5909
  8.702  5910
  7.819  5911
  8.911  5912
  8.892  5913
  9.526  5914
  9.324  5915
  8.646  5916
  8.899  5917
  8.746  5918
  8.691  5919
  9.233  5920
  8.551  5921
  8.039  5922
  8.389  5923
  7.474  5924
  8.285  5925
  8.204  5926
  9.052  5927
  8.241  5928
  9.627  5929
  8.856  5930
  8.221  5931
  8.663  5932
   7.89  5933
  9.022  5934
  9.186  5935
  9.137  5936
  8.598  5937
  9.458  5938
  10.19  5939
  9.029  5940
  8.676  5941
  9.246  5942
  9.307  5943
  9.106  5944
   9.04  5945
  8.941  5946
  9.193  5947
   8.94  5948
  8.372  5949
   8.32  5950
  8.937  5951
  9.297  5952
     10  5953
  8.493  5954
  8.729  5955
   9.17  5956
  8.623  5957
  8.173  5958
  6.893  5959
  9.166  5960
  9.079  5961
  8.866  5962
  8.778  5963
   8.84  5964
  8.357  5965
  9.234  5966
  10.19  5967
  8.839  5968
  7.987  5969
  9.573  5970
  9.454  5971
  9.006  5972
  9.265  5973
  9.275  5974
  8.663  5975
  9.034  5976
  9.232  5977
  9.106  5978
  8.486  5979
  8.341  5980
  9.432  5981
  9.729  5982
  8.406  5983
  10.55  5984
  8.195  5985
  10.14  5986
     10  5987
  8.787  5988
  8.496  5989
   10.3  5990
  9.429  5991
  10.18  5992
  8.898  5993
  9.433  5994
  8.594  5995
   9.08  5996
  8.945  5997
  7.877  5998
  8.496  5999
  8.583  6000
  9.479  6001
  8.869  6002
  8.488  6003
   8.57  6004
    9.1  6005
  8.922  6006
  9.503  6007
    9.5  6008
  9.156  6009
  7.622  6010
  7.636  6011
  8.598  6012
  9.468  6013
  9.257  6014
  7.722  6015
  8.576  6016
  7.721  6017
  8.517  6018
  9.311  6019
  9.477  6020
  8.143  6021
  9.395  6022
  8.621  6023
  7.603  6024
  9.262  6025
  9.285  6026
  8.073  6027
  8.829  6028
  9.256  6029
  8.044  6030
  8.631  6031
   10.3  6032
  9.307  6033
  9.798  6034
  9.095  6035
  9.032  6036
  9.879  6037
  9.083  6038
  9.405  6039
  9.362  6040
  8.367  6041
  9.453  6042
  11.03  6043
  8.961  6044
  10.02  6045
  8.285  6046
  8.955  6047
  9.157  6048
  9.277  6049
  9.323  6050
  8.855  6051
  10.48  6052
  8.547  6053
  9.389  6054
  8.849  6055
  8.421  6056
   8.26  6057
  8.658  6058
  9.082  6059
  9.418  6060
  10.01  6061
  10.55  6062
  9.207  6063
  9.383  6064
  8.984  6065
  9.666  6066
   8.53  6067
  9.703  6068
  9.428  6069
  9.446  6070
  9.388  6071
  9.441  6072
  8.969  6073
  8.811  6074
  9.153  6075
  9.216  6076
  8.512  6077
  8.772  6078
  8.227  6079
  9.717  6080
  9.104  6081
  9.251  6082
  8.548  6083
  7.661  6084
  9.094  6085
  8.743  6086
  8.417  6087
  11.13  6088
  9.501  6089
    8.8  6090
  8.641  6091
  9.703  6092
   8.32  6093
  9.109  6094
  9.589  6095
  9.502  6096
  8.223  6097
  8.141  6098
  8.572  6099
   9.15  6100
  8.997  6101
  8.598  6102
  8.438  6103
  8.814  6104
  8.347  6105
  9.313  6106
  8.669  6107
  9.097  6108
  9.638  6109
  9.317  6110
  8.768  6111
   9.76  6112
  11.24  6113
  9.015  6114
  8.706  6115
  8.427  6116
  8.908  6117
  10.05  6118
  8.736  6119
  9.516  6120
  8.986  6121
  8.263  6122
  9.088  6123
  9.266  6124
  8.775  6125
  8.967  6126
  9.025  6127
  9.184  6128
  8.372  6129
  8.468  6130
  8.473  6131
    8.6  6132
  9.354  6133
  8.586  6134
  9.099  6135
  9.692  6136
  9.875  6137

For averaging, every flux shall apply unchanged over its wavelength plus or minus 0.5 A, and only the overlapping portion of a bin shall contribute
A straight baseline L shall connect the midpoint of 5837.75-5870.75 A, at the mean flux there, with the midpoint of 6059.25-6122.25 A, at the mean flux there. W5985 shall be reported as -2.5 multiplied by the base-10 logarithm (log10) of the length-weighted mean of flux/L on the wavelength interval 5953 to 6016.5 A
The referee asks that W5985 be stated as 0.01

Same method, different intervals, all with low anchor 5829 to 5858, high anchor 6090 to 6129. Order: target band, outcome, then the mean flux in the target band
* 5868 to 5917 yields 0.090 mag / 8.32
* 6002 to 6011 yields 0.028 mag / 8.79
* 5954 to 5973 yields 0.024 mag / 8.83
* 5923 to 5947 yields 0.023 mag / 8.84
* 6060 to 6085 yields -0.017 mag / 9.16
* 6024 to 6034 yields 0.006 mag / 8.97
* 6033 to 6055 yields -0.035 mag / 9.31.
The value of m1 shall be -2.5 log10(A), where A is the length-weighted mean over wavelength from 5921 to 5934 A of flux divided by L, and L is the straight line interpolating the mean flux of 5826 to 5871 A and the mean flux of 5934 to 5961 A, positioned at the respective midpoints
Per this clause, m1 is 0.06 mag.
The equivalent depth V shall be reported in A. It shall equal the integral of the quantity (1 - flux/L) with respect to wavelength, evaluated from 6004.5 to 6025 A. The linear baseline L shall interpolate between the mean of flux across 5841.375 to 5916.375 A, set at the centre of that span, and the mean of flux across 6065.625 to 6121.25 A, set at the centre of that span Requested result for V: 0.3 A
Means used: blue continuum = 8.5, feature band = 8.71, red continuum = 9.06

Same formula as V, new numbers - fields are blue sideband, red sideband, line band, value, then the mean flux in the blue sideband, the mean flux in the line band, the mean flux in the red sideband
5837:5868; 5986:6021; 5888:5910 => 2.23 A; 8.91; 8.01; 8.91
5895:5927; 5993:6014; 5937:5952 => -0.70 A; 8.55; 9.05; 8.81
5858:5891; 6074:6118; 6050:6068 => -0.60 A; 8.46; 9.21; 9.01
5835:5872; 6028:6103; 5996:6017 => 0.86 A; 8.94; 8.7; 9.13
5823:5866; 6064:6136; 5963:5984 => -0.02 A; 9.07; 9.05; 9.02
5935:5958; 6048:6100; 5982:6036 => 0.68 A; 9.02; 8.94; 9.09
